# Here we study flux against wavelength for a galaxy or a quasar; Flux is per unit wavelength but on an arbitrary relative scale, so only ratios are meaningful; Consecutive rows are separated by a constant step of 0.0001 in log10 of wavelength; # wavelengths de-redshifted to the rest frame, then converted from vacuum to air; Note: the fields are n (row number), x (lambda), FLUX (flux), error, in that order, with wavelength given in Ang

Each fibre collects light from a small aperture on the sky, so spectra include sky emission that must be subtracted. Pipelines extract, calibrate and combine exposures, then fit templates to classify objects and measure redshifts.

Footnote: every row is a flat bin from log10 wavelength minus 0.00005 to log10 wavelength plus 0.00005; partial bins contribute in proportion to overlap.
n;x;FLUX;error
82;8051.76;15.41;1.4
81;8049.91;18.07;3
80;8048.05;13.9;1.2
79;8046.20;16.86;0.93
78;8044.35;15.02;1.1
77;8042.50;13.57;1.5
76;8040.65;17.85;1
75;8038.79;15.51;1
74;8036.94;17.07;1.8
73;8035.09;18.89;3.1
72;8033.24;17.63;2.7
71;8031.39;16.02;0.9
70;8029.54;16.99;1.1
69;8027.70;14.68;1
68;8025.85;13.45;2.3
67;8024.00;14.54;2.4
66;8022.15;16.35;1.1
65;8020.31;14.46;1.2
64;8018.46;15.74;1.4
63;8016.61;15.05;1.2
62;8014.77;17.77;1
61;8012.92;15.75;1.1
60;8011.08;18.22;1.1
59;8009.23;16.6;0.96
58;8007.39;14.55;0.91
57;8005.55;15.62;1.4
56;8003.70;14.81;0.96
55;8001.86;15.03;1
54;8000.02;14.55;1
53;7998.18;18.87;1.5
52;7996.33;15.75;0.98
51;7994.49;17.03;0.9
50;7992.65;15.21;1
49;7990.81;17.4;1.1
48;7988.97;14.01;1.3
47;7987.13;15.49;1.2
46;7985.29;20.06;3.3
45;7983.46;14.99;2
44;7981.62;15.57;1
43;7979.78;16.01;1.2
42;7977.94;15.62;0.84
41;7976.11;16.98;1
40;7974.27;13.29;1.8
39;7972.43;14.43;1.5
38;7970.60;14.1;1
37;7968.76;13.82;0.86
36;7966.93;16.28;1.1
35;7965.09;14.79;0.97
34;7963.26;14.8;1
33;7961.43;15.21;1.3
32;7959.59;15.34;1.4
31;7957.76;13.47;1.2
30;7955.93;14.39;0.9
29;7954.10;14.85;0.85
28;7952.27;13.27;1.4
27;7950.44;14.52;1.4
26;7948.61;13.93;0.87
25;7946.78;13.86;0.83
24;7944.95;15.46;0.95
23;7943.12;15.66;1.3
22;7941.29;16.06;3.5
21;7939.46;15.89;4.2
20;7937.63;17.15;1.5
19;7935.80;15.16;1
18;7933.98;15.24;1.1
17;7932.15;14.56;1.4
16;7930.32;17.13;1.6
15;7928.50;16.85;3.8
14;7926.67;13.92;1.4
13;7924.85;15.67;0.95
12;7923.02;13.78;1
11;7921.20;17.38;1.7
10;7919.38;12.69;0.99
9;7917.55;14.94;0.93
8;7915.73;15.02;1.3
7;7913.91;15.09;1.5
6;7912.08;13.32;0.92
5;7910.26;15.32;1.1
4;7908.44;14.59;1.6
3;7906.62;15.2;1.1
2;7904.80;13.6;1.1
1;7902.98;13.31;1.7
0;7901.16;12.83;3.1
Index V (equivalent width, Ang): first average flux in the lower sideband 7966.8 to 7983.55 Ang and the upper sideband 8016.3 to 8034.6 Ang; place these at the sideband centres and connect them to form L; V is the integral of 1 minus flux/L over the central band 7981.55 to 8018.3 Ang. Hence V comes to -1.9 Ang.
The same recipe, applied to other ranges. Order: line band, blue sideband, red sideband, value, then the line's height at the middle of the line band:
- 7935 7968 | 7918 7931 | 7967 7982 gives 0.3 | 15.2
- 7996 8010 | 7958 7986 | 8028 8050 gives 0.1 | 15.8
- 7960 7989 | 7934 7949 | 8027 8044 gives 0.8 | 15.8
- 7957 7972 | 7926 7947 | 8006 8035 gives 1.0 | 15.7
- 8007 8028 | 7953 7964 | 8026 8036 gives 0.7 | 16.2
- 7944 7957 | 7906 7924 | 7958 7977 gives 0.4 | 14.8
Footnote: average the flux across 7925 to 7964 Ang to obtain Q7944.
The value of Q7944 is 15.1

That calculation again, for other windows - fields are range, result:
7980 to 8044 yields 16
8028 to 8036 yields 17.2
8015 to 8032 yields 15.3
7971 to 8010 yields 15.8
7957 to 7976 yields 14.7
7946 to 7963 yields 14.3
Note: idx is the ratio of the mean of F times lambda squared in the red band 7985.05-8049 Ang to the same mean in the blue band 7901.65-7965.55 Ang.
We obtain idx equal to 1.10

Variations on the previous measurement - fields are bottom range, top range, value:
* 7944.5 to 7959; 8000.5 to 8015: 1.14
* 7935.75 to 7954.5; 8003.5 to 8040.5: 1.09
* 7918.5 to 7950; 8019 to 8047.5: 1.06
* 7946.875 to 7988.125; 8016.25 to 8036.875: 1.07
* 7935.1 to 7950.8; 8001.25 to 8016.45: 1.06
